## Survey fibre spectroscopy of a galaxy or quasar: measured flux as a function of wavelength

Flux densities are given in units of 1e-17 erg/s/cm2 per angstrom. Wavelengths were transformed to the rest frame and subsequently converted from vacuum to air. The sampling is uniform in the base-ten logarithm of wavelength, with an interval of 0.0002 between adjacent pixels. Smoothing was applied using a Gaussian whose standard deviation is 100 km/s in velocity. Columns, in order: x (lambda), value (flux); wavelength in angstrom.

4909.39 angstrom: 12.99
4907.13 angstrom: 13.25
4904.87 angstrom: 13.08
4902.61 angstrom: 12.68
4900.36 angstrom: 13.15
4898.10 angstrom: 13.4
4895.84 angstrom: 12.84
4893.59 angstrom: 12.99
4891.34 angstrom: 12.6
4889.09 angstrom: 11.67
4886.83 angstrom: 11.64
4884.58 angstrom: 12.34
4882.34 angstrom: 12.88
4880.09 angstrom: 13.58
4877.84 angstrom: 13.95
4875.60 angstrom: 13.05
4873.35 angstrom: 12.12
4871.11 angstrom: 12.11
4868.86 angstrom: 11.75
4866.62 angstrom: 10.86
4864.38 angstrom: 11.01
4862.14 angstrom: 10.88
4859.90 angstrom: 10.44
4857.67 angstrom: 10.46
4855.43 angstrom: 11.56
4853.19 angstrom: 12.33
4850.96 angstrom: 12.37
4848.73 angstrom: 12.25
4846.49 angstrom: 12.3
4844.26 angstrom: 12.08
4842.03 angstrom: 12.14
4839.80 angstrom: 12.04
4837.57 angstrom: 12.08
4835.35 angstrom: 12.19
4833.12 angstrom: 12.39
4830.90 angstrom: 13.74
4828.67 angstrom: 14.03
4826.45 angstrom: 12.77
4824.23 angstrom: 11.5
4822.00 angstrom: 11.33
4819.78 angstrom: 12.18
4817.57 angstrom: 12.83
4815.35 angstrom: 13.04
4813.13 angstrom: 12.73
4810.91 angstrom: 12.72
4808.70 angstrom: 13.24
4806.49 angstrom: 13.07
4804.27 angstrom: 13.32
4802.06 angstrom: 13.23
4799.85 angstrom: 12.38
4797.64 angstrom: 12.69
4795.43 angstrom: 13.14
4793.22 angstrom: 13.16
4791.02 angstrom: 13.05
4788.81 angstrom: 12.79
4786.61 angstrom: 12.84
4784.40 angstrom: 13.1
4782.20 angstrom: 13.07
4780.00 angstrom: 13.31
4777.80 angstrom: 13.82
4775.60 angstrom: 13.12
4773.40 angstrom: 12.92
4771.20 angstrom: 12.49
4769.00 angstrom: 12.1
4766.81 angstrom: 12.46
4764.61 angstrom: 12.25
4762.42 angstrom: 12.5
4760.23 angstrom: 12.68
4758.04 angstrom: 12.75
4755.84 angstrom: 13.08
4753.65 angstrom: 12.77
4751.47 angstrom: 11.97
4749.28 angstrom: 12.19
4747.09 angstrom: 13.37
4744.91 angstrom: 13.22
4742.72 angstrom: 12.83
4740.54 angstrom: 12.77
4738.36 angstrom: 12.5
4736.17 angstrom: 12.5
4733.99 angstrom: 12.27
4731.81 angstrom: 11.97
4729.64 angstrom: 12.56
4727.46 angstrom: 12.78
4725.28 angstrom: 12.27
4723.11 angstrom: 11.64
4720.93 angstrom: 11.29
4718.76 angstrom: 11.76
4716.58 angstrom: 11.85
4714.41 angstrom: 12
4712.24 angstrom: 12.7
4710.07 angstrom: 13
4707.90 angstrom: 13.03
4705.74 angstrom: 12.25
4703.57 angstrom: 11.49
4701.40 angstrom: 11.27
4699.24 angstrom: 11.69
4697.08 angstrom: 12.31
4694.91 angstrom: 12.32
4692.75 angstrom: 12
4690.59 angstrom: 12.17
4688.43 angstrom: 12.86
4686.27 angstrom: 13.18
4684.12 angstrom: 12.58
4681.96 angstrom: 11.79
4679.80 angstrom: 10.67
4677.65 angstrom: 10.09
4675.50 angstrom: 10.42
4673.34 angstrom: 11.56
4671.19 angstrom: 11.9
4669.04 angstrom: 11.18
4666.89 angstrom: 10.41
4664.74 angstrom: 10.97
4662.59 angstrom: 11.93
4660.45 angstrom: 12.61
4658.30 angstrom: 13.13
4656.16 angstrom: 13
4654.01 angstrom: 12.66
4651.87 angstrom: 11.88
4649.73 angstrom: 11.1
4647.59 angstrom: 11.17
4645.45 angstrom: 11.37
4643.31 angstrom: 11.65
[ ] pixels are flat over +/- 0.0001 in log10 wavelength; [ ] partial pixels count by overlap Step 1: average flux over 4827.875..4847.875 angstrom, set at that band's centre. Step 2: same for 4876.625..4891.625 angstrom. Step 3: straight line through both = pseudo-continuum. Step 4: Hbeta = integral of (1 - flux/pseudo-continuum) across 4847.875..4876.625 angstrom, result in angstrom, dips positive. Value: 2.2 angstrom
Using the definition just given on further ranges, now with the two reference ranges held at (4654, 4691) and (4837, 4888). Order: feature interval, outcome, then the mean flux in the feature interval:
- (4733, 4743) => -0.57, 12.6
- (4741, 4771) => -1.84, 12.6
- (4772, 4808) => -3.41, 13.1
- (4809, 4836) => -1.54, 12.6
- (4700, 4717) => -0.51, 12.2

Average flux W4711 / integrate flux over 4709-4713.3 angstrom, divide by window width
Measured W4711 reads 12.8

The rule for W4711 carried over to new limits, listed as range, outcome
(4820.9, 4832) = 12.7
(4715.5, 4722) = 11.6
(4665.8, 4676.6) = 11.1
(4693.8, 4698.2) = 12.3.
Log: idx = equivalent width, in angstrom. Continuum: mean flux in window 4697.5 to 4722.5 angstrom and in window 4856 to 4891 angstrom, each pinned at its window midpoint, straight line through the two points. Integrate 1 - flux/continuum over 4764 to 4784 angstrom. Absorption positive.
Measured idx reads -1.5 angstrom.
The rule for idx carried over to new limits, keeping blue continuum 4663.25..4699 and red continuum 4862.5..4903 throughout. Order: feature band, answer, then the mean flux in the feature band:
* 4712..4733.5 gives -0.4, 12.1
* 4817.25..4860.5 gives 0.4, 12.2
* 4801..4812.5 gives -0.9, 13.1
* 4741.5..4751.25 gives -0.7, 12.8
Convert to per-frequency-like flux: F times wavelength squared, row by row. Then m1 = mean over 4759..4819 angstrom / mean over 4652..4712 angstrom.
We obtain 1.1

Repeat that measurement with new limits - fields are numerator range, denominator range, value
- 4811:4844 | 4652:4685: 1.15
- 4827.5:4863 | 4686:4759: 1.03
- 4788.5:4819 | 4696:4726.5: 1.12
